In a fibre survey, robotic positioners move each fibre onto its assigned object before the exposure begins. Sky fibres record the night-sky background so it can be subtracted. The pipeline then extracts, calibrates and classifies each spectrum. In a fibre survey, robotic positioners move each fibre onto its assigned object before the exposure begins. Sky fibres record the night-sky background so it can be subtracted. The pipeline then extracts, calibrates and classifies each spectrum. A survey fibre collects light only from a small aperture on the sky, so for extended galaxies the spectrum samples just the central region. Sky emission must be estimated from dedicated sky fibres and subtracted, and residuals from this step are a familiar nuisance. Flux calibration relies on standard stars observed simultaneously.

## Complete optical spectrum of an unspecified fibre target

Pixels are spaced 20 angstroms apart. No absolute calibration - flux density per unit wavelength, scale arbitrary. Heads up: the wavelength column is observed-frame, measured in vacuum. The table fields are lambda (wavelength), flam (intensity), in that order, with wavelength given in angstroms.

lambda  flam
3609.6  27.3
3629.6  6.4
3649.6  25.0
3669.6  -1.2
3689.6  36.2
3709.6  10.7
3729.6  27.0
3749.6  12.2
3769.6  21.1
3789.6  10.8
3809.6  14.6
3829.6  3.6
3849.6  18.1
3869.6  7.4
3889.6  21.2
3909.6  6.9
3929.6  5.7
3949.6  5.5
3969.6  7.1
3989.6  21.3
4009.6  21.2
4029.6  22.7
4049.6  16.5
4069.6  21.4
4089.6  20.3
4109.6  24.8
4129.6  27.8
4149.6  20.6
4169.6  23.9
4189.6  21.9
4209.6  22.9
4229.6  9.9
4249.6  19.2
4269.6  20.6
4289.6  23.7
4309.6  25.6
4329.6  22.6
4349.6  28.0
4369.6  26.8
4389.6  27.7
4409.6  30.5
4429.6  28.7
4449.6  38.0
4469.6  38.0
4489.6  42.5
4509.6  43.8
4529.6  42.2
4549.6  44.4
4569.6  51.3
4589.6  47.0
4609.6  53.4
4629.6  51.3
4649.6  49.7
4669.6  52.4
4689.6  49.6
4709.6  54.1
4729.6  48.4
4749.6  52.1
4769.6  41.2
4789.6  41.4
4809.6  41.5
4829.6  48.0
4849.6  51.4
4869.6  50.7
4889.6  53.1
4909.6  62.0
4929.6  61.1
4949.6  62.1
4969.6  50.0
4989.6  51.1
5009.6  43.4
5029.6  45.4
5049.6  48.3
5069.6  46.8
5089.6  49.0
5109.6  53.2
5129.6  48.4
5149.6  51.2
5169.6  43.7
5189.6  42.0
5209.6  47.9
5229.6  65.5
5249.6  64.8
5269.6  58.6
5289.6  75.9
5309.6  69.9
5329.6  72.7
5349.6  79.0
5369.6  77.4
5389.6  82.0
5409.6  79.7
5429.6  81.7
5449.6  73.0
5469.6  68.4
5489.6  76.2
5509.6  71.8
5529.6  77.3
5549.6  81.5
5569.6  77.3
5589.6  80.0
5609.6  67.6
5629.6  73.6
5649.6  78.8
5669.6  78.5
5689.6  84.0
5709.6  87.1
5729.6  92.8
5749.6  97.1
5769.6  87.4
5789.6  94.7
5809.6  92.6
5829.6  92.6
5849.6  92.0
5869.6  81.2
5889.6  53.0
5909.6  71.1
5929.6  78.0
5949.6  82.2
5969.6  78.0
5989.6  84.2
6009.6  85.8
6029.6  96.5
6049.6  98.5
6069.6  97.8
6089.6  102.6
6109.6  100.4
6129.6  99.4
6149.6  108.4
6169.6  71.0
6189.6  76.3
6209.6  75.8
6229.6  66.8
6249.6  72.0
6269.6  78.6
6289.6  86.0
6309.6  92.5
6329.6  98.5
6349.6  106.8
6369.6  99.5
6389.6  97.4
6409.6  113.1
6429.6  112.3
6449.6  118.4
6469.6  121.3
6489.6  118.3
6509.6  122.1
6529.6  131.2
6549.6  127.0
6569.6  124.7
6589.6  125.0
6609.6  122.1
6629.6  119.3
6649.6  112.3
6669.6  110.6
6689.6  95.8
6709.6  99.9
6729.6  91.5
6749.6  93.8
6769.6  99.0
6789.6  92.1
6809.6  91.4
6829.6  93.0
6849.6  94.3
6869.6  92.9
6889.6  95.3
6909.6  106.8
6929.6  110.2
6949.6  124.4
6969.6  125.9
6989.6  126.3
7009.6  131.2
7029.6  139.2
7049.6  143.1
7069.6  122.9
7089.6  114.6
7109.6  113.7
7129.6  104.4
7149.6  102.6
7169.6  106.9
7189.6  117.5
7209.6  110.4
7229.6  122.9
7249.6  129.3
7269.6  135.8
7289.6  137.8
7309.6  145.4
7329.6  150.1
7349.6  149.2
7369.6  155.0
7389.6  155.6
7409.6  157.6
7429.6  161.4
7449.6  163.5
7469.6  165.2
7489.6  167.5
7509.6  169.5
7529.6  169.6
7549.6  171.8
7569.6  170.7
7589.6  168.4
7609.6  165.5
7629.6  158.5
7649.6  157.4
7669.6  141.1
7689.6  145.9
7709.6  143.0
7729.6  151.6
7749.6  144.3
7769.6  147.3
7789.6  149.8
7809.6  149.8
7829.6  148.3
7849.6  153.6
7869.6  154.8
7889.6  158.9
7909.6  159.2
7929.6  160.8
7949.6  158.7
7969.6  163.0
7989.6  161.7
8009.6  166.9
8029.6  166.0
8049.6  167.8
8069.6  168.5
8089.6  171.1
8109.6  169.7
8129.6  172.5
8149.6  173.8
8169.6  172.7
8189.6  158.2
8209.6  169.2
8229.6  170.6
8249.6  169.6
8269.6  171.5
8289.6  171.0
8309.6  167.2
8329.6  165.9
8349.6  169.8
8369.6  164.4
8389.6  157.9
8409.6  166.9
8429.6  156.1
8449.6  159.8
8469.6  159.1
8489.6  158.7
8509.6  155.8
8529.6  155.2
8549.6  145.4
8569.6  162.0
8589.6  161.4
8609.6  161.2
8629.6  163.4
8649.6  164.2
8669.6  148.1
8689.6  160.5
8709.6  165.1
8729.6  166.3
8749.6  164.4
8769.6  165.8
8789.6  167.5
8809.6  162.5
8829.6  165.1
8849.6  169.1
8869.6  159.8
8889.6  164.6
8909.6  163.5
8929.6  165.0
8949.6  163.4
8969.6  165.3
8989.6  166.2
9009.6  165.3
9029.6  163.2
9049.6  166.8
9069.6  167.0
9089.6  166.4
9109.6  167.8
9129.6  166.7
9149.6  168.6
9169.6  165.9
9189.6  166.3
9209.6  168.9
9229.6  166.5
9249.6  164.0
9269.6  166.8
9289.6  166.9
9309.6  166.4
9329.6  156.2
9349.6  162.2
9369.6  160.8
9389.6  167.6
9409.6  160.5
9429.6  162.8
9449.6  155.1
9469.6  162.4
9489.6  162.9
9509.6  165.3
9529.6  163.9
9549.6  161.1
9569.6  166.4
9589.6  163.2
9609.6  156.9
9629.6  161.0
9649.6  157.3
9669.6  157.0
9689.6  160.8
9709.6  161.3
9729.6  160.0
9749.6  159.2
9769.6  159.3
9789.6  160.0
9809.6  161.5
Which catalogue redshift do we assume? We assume 0.000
